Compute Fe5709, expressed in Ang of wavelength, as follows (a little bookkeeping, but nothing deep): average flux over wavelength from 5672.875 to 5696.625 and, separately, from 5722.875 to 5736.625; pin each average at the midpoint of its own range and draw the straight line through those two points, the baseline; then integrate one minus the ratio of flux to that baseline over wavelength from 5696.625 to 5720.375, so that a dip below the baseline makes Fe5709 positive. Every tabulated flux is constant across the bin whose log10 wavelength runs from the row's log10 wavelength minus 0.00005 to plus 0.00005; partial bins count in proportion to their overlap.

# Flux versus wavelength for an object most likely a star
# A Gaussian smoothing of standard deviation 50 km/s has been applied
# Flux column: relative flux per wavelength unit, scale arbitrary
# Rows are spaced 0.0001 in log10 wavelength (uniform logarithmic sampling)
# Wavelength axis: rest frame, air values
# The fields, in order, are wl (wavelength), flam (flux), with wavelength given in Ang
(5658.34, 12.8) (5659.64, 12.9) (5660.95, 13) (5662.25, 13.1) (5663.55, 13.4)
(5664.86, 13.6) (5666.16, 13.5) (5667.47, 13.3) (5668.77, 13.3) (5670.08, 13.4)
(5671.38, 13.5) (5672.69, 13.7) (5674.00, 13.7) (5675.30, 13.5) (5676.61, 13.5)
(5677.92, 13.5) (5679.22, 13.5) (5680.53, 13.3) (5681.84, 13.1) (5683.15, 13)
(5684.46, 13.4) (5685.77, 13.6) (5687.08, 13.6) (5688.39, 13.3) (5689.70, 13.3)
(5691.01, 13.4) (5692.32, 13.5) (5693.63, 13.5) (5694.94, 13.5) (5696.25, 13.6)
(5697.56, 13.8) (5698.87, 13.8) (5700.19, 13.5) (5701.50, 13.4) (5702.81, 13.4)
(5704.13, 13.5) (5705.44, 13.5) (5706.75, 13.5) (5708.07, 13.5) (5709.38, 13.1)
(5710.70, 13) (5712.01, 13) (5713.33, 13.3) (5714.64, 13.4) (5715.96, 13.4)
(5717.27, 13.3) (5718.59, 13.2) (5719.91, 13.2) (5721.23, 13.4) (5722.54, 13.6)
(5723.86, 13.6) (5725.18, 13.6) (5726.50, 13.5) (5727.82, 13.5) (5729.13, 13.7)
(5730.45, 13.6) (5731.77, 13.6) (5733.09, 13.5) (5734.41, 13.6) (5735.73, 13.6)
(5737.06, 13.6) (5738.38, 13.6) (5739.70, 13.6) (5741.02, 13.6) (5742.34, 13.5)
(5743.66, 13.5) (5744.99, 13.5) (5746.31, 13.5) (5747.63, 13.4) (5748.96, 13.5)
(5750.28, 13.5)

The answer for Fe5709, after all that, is 0.22 Ang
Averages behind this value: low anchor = 13.4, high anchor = 13.6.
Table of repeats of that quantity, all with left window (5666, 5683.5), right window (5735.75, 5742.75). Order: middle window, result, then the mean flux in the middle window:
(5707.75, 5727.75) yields 0.3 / 13.3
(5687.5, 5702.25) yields 0.0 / 13.5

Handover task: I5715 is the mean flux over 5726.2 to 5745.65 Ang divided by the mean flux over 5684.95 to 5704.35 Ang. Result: 1.0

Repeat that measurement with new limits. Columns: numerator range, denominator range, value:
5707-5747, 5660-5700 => 1.00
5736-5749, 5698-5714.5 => 1.01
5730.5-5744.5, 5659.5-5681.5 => 1.01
